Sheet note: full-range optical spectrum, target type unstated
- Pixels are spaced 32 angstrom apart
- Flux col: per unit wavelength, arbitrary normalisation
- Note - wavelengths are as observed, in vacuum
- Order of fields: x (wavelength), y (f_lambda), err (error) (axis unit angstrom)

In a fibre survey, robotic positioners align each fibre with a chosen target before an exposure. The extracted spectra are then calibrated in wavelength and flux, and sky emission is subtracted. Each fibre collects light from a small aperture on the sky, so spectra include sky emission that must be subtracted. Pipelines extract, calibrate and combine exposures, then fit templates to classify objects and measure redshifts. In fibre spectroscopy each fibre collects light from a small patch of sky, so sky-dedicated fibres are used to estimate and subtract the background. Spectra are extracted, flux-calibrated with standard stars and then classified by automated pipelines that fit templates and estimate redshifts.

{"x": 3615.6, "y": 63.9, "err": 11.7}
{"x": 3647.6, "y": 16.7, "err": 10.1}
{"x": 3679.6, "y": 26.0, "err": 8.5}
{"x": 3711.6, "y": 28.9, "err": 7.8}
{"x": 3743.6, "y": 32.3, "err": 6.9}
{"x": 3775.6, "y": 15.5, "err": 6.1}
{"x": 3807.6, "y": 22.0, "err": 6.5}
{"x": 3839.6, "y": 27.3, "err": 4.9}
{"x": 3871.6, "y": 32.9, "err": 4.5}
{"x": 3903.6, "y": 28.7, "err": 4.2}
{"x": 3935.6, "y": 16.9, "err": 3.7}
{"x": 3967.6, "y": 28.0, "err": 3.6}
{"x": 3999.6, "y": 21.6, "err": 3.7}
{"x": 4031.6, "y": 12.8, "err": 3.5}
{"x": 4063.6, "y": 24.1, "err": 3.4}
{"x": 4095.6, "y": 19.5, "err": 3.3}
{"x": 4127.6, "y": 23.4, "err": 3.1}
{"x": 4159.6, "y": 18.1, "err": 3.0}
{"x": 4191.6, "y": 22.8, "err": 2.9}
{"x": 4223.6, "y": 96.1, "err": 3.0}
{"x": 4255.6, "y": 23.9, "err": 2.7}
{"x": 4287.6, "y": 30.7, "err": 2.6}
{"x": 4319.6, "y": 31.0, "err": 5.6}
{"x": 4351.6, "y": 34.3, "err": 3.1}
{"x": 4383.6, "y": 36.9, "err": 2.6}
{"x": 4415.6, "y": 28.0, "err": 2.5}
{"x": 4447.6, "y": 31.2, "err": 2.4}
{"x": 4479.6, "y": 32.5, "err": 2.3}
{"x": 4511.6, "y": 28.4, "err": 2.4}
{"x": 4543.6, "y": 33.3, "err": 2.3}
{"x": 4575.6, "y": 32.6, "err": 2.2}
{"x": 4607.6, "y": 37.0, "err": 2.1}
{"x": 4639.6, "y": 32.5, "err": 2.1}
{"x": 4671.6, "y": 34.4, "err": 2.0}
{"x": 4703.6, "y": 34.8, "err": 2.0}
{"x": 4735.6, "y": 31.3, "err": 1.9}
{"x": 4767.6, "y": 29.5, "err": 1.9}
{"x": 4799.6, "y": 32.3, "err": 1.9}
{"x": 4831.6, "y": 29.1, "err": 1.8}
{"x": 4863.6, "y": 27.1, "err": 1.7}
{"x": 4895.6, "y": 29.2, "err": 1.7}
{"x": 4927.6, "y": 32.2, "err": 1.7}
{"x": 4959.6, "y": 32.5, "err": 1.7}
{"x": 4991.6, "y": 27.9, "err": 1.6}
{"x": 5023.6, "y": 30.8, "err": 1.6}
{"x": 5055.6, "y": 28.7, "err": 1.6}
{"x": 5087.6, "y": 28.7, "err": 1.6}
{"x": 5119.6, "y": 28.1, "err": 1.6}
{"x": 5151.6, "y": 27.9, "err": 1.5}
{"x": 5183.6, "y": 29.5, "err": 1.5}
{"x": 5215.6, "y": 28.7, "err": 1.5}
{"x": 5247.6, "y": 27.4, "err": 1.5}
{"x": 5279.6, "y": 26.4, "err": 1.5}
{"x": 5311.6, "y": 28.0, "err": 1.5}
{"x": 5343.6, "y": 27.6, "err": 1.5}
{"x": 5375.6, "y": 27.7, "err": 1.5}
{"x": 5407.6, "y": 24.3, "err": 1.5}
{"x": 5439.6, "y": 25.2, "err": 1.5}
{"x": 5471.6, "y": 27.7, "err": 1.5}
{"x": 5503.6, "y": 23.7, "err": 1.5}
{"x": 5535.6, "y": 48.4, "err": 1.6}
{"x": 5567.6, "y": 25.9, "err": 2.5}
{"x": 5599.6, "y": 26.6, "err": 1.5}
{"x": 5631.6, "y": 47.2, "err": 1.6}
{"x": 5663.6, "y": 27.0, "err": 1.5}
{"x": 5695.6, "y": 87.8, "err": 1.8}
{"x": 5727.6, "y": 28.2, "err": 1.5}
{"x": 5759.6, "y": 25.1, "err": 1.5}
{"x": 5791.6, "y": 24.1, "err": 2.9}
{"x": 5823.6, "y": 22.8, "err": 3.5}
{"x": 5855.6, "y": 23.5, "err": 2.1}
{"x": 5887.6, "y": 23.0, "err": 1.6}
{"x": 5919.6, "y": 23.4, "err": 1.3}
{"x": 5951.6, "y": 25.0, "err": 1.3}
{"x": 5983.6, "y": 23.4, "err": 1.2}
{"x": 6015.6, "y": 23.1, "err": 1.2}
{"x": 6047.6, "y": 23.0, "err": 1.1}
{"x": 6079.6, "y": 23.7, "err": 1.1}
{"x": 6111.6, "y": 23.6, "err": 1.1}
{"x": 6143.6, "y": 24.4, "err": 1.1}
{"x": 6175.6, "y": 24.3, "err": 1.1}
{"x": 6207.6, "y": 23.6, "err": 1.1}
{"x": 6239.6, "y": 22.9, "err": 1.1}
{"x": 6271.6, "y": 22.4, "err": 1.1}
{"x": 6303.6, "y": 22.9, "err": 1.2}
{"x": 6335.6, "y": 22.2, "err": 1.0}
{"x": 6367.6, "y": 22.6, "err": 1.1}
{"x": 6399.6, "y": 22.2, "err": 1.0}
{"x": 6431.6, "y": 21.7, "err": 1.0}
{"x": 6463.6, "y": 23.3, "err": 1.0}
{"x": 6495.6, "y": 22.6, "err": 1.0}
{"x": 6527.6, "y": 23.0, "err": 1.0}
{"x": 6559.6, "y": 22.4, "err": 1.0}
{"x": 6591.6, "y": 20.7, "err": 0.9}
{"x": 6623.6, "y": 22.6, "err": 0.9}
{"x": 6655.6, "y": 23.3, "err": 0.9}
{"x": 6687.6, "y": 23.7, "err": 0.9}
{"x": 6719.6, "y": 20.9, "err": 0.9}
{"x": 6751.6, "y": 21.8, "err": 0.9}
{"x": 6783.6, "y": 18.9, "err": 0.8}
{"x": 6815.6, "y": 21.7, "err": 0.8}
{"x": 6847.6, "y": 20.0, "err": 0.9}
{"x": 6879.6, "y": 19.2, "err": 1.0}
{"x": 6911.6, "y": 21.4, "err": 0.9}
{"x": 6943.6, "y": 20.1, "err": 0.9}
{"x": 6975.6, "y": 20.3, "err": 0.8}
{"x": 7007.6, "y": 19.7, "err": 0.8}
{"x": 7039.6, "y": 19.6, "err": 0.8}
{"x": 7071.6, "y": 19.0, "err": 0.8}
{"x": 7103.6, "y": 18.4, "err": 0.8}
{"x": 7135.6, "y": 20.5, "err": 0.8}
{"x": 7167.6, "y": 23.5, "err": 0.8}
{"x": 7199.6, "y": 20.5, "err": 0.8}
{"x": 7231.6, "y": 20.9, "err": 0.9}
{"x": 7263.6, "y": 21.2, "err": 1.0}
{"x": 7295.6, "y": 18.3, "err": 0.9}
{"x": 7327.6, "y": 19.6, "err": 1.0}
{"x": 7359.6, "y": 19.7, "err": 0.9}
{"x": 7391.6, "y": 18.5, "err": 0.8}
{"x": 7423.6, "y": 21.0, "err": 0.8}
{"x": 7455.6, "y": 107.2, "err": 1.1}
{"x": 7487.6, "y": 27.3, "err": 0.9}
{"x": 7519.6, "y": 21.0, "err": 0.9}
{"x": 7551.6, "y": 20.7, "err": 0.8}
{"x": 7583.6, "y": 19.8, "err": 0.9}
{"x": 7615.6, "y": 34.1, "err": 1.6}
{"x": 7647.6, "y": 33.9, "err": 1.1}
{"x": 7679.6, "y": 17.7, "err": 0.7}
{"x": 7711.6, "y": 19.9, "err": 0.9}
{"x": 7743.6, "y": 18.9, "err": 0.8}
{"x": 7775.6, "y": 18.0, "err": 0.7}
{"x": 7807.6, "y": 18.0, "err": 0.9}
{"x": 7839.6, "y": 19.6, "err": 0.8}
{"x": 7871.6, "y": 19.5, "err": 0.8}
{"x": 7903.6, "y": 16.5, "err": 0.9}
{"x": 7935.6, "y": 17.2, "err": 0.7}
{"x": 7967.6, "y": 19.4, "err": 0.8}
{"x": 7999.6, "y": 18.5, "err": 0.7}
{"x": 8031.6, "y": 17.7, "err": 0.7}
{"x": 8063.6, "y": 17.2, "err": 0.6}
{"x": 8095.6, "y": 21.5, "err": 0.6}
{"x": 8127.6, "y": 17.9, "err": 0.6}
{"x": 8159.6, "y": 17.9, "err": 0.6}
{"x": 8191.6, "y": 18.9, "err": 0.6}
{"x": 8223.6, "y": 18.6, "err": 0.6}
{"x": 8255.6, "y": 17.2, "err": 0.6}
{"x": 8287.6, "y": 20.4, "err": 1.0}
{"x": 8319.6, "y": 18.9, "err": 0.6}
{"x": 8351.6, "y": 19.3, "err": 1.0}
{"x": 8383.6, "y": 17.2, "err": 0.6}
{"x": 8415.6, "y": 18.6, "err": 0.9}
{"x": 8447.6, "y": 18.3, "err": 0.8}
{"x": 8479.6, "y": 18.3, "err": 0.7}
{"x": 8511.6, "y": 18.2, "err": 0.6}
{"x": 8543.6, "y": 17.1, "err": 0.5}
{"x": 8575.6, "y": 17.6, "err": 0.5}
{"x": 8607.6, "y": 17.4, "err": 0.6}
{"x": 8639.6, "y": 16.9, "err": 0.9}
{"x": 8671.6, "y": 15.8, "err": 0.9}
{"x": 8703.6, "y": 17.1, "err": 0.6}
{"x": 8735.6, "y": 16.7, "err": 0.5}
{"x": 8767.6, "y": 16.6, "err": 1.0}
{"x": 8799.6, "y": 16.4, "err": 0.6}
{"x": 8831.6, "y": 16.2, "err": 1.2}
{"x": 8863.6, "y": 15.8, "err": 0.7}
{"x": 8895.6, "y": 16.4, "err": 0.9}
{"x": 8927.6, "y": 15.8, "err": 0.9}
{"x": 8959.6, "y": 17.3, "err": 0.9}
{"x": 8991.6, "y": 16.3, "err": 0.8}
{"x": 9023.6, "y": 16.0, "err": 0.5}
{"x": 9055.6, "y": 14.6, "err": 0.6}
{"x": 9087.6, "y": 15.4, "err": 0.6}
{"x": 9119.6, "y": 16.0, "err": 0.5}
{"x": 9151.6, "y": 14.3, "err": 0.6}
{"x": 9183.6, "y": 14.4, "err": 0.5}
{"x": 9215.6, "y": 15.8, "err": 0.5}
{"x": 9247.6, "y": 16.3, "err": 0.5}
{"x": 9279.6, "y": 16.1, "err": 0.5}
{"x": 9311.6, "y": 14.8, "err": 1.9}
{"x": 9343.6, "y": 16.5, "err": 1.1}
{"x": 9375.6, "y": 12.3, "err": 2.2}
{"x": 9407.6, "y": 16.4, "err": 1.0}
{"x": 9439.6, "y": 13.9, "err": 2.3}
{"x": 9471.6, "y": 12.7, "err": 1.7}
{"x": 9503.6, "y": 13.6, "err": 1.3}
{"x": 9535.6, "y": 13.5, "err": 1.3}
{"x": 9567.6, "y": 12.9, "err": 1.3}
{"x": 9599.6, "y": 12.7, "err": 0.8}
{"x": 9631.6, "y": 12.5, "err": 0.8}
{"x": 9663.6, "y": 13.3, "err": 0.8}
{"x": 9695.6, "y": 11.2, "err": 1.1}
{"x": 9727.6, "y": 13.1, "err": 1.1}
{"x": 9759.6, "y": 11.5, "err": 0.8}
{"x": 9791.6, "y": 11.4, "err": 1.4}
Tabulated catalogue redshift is 0.14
